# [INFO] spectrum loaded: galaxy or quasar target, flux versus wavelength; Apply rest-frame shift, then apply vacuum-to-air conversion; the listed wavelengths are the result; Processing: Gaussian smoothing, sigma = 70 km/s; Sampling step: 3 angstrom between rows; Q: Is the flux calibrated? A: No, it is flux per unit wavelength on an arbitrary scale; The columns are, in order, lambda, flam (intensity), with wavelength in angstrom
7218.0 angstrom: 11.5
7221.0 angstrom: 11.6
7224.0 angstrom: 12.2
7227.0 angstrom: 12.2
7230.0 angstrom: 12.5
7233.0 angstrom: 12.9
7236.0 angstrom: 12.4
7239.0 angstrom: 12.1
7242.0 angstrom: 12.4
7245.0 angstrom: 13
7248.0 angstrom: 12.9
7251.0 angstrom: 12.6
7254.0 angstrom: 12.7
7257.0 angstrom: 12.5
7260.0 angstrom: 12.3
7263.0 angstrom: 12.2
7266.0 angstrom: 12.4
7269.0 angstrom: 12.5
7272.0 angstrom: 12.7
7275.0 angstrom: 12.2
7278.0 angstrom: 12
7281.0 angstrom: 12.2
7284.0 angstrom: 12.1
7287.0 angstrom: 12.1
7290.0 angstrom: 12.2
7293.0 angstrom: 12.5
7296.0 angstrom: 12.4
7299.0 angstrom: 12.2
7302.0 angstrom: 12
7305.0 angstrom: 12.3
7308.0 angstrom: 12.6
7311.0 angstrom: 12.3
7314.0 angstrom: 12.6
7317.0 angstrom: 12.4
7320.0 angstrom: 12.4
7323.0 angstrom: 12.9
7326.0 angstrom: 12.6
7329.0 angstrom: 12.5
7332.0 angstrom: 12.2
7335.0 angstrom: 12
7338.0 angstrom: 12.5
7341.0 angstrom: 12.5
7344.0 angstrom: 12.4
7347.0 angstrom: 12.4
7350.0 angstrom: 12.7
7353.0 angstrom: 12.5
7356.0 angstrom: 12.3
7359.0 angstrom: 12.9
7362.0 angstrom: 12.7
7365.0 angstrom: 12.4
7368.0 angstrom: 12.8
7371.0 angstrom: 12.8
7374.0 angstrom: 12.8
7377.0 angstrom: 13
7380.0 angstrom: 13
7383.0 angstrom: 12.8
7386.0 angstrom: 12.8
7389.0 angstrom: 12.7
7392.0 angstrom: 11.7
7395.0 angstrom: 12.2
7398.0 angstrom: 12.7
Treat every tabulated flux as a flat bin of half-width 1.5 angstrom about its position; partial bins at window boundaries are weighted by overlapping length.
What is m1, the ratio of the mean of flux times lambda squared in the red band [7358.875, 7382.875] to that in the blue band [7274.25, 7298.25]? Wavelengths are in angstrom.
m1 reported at 1.1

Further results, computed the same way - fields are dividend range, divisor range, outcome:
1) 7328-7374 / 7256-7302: 1.04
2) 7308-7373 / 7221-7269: 1.03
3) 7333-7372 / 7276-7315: 1.04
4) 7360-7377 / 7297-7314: 1.05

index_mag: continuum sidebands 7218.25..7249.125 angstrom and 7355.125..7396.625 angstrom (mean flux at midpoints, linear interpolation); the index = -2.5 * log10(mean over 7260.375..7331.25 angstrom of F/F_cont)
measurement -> 0.01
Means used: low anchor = 12.4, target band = 12.4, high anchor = 12.6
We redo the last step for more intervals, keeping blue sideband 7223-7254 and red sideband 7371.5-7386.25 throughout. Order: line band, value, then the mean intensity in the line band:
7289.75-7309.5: 0.03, 12.3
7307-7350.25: 0.03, 12.5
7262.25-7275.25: 0.02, 12.4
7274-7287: 0.05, 12.1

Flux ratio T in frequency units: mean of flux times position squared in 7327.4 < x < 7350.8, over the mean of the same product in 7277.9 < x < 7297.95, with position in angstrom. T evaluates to 1.0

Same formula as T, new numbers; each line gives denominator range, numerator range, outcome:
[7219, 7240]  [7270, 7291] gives 1.01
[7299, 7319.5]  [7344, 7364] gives 1.03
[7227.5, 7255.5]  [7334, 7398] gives 1.03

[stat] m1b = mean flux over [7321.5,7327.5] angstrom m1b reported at 12.8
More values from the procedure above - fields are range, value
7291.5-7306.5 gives 12.3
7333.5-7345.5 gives 12.3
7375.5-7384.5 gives 12.9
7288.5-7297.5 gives 12.4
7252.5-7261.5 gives 12.5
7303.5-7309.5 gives 12.5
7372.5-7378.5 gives 12.9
